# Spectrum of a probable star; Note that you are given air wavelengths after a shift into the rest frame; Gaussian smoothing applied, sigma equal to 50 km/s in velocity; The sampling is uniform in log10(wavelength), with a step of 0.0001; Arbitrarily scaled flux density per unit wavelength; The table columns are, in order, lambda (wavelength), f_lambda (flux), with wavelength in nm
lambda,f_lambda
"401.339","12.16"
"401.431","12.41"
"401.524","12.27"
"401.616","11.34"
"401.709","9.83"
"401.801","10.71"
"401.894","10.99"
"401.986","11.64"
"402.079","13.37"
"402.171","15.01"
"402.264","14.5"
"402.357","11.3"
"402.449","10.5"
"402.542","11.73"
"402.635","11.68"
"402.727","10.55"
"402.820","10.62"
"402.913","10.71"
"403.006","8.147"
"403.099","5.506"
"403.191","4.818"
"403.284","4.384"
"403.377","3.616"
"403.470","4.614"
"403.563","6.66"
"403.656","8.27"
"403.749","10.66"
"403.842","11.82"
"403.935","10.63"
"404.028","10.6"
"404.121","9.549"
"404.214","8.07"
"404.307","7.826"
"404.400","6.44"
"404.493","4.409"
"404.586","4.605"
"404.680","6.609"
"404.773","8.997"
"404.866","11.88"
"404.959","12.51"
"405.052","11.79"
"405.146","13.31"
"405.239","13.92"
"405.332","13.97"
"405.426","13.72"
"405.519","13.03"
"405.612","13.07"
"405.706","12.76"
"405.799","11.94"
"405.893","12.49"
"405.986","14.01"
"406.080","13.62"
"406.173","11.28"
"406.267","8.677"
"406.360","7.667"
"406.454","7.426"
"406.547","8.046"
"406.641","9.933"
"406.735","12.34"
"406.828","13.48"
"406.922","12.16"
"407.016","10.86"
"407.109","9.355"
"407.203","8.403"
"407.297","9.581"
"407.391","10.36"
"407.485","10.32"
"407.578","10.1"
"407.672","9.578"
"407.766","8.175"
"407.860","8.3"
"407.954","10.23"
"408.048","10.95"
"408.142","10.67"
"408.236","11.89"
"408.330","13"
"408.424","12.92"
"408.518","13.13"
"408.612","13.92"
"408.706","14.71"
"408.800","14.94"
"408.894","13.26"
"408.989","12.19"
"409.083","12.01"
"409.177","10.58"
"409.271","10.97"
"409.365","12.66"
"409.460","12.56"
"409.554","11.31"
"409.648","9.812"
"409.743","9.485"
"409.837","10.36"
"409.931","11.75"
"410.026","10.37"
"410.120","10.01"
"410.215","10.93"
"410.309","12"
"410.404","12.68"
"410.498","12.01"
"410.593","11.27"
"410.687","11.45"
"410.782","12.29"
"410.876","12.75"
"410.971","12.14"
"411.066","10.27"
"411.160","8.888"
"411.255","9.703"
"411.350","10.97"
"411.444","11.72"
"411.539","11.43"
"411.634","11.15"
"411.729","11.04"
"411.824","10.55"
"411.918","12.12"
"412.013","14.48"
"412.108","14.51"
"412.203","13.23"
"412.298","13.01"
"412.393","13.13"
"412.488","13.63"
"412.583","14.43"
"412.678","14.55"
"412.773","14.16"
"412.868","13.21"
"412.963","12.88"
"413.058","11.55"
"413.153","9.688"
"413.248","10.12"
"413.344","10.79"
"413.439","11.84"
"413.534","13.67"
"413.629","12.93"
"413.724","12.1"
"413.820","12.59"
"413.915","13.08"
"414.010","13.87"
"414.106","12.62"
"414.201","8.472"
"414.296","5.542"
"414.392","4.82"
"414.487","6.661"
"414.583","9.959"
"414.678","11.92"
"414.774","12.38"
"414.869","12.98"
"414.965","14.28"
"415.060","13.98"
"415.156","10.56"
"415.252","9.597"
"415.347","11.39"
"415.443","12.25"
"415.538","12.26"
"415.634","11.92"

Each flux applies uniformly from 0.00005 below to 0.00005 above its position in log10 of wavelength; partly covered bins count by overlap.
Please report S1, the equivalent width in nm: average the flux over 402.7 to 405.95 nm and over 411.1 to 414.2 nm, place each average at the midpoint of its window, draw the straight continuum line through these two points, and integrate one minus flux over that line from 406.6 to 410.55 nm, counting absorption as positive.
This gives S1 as -0.142 nm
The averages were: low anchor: 9.51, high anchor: 12.2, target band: 11.3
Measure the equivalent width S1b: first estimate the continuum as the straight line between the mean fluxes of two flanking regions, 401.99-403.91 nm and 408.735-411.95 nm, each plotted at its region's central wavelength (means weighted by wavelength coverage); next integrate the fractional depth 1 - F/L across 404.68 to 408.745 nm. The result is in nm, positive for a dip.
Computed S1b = -0.33 nm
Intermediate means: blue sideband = 9.48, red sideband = 11.4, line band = 11.3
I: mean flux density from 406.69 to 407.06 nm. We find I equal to 12.2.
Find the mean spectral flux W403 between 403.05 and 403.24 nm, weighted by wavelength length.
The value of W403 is 5.2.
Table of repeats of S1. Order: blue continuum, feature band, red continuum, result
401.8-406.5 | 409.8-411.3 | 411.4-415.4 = 0.01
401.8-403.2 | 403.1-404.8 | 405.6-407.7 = 0.56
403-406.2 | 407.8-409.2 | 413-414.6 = -0.29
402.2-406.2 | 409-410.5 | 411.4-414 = 0.06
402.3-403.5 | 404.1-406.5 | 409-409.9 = -0.28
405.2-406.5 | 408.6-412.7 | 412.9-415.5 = -0.15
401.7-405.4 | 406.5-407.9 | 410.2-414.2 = 0.08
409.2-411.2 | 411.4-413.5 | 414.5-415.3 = -0.18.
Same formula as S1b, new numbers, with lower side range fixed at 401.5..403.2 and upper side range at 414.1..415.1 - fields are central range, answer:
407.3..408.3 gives 0.05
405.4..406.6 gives -0.07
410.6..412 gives -0.12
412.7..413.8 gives -0.20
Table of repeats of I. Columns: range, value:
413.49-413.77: 12.9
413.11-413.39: 10.2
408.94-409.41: 11.7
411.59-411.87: 10.9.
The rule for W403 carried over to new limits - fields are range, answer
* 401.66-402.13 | 11.4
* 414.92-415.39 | 12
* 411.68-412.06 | 12.1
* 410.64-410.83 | 11.9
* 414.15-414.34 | 7.17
